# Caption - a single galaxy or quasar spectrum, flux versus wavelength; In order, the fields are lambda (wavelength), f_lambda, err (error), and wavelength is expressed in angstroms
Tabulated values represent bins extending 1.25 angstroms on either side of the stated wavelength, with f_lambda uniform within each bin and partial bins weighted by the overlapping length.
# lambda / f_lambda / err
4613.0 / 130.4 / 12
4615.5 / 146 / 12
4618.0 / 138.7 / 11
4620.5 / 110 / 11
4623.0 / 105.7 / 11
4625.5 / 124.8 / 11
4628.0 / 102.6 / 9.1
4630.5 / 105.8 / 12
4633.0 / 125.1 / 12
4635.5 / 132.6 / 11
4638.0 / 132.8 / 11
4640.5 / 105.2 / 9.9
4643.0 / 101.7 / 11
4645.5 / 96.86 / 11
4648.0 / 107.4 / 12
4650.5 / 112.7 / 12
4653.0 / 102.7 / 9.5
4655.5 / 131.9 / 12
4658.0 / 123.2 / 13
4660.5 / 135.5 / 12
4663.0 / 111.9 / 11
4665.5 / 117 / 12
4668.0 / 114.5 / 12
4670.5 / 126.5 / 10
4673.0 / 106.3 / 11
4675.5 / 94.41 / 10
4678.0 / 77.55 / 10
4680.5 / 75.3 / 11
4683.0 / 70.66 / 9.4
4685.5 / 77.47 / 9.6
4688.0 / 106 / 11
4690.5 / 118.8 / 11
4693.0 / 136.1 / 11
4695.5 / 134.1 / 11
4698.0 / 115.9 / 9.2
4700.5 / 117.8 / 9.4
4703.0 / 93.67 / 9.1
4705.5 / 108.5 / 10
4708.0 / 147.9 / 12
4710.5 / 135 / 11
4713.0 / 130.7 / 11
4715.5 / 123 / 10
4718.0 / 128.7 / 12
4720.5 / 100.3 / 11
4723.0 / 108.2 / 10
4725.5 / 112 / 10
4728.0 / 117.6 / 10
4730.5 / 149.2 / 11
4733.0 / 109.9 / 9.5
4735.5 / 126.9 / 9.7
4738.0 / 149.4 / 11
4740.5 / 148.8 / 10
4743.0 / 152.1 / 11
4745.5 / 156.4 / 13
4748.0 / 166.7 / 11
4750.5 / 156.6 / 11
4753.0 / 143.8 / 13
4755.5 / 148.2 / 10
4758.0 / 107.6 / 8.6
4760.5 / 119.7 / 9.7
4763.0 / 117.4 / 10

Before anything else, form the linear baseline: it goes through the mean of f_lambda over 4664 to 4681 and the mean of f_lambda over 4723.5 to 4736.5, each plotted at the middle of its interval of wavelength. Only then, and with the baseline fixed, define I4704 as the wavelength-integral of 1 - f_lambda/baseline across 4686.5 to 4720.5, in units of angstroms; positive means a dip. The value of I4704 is -2.5 angstroms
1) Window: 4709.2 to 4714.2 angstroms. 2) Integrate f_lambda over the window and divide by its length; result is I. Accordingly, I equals 133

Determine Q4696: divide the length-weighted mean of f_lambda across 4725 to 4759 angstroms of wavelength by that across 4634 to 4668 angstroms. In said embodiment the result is 1.2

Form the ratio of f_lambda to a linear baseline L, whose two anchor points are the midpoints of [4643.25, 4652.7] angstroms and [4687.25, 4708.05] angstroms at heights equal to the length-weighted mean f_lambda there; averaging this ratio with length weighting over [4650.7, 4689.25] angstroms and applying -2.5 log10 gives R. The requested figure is 0.06 mag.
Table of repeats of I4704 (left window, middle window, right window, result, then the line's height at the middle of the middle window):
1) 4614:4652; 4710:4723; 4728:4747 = 1.36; 136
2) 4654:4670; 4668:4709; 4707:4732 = 5.58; 123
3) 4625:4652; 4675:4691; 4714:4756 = 4.71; 123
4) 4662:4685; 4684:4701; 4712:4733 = -1.14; 107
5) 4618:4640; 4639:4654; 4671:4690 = 0.49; 109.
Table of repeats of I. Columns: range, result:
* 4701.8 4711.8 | 121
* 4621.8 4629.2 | 111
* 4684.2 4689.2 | 91.4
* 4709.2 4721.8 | 124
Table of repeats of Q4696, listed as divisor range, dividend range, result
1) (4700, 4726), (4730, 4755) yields 1.23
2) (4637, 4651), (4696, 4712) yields 1.11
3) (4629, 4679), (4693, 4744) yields 1.11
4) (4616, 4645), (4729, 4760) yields 1.21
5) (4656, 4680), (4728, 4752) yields 1.30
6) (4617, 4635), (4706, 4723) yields 1.08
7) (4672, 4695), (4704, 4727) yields 1.25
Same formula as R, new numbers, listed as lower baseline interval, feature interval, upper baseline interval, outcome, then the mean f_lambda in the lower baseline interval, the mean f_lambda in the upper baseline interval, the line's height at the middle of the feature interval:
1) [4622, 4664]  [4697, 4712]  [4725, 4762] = 0.08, 115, 138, 129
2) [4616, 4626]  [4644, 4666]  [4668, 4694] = -0.06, 121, 99.3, 109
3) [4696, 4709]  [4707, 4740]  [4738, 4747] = 0.07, 117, 152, 136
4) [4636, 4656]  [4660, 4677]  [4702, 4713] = 0.02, 111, 123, 116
